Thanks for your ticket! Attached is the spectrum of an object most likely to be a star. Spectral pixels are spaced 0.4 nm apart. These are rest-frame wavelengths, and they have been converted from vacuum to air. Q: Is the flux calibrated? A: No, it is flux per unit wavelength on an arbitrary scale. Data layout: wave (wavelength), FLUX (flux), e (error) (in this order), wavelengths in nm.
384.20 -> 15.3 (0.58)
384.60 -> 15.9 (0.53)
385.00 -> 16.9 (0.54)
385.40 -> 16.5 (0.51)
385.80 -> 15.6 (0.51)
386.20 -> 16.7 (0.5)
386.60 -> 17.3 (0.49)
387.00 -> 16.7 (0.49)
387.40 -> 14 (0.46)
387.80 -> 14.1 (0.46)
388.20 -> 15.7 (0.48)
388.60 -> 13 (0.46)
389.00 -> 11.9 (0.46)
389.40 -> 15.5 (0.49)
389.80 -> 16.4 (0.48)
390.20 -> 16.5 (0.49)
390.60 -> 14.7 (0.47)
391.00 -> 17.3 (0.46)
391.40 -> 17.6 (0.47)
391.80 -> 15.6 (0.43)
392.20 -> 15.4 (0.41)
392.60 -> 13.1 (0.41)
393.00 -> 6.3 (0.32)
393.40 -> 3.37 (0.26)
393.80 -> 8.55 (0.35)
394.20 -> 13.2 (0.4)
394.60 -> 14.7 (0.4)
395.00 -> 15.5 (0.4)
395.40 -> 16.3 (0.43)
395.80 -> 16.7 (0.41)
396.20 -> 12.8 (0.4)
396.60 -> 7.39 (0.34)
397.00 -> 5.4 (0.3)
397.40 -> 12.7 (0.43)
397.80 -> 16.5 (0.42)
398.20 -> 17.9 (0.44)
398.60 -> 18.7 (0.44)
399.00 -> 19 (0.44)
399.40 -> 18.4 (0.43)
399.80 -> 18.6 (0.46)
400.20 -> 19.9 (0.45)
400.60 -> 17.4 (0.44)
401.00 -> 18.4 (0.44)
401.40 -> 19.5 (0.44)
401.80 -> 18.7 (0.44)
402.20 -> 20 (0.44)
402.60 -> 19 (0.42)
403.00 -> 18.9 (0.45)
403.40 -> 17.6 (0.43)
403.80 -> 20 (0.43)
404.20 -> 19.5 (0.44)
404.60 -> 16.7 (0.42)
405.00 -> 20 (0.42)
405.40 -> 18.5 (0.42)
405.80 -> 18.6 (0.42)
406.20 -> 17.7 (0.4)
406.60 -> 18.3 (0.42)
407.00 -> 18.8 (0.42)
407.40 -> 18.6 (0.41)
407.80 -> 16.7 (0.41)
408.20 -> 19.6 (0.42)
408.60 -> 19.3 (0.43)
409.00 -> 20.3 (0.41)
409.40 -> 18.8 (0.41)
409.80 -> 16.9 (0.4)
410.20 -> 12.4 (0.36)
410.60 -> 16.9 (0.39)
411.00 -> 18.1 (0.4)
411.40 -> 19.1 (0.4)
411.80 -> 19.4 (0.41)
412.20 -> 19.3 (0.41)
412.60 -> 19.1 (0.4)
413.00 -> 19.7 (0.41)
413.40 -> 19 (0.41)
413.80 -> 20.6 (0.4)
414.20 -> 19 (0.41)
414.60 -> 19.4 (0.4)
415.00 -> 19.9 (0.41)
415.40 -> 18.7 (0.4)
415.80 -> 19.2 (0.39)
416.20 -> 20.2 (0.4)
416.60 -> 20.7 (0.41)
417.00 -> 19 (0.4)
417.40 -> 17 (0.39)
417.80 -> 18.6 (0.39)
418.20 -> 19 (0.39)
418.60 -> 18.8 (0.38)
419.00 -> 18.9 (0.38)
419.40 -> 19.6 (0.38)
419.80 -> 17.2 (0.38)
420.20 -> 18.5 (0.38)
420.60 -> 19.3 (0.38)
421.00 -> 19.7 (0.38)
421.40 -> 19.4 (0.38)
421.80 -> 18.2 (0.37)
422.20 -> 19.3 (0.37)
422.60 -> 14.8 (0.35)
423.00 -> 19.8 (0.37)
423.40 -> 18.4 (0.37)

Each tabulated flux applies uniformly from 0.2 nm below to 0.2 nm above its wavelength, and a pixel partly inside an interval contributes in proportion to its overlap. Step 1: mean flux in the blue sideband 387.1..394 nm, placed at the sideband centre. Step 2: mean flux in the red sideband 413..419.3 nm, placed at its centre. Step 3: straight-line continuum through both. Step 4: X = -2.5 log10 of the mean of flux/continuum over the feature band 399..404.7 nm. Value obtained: -0.17 mag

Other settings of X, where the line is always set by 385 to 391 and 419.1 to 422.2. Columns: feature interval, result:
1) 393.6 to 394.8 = 0.31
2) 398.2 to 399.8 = -0.12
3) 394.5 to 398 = 0.24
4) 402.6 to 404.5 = -0.11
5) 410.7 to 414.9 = -0.07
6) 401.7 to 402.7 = -0.14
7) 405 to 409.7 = -0.07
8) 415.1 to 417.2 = -0.07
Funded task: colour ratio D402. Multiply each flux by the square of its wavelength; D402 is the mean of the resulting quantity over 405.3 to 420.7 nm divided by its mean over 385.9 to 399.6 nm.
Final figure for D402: 1.45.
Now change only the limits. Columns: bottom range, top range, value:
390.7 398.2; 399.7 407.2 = 1.53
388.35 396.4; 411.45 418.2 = 1.57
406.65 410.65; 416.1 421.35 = 1.11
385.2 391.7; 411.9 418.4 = 1.41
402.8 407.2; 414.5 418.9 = 1.09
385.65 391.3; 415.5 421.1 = 1.43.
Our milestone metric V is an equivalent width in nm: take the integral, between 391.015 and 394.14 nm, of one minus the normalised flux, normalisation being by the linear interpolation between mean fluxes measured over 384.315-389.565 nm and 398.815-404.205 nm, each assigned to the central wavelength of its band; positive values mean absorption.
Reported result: 0.90 nm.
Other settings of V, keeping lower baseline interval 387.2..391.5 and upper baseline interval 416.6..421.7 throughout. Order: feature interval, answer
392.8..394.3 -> 0.78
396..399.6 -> 0.42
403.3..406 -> -0.28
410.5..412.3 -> -0.08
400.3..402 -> -0.21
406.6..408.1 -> -0.07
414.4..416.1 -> -0.09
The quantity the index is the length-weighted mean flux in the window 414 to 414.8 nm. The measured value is 19.2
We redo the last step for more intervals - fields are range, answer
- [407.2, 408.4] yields 18.3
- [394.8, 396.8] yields 13.7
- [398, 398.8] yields 18.3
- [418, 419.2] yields 18.9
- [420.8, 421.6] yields 19.5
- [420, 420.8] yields 18.9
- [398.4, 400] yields 18.7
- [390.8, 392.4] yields 16.5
